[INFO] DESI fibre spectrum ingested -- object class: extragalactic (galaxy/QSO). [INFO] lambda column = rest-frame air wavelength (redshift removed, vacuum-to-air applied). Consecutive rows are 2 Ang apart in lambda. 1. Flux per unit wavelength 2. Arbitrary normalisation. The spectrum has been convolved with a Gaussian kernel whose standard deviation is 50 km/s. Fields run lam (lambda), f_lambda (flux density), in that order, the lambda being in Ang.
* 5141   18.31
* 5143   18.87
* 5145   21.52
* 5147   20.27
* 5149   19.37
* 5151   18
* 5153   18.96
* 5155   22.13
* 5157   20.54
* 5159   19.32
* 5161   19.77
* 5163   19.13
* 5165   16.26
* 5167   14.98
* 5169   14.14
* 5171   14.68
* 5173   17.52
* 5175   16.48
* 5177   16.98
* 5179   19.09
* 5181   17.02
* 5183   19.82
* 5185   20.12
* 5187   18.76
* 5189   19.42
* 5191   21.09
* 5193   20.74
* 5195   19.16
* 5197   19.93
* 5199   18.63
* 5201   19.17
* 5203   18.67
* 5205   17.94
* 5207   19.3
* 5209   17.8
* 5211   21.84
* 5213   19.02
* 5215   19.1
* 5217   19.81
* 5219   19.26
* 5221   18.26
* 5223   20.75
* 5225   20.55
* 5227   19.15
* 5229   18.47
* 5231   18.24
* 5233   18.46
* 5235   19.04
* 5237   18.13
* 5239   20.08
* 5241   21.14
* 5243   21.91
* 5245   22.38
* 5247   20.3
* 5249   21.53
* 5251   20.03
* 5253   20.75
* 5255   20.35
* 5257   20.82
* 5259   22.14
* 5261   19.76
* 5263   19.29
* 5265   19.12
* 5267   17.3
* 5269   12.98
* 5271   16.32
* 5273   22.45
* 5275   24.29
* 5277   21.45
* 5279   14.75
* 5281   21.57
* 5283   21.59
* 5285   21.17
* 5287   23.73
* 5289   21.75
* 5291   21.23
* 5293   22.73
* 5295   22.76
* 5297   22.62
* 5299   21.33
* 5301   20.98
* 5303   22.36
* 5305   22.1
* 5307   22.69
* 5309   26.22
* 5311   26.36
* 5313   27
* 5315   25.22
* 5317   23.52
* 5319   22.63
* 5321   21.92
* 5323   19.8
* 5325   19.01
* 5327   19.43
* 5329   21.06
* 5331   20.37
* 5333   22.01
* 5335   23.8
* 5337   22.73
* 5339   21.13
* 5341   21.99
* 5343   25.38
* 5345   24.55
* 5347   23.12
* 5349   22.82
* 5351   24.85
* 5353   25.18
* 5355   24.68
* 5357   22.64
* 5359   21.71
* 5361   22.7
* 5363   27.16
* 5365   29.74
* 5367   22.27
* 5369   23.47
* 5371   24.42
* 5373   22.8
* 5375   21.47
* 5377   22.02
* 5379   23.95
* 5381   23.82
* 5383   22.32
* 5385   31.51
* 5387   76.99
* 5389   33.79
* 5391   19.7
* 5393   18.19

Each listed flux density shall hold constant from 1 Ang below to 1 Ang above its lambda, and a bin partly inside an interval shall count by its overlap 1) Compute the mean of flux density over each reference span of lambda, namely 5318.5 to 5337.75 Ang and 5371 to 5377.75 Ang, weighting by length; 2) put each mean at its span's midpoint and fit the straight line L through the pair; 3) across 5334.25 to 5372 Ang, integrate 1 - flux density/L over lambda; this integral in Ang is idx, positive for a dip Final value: -3.5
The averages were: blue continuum 21.2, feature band 23.9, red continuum 22.4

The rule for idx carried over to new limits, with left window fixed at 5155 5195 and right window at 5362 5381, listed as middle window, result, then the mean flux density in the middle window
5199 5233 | 0.6 Ang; 19.2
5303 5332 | -0.2 Ang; 22.7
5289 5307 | -0.1 Ang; 22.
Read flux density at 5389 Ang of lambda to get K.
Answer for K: 33.79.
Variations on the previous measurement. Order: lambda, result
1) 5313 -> 27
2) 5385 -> 31.51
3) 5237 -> 18.13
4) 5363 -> 27.16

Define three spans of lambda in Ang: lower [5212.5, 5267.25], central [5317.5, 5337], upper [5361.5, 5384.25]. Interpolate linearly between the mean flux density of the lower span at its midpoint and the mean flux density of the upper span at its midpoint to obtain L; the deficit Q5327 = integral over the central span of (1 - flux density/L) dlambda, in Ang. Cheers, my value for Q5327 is 1.1 Ang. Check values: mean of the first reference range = 19.9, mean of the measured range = 21.3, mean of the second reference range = 24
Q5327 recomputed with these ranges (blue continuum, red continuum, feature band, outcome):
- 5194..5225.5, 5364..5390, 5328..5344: 2.6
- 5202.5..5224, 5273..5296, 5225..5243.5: 0.5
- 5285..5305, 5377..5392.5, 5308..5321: -0.4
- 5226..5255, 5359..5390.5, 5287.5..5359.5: 6.4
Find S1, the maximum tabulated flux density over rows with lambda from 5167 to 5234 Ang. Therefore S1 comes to 21.84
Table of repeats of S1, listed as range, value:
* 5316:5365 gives 29.74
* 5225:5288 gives 24.29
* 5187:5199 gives 21.09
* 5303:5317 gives 27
